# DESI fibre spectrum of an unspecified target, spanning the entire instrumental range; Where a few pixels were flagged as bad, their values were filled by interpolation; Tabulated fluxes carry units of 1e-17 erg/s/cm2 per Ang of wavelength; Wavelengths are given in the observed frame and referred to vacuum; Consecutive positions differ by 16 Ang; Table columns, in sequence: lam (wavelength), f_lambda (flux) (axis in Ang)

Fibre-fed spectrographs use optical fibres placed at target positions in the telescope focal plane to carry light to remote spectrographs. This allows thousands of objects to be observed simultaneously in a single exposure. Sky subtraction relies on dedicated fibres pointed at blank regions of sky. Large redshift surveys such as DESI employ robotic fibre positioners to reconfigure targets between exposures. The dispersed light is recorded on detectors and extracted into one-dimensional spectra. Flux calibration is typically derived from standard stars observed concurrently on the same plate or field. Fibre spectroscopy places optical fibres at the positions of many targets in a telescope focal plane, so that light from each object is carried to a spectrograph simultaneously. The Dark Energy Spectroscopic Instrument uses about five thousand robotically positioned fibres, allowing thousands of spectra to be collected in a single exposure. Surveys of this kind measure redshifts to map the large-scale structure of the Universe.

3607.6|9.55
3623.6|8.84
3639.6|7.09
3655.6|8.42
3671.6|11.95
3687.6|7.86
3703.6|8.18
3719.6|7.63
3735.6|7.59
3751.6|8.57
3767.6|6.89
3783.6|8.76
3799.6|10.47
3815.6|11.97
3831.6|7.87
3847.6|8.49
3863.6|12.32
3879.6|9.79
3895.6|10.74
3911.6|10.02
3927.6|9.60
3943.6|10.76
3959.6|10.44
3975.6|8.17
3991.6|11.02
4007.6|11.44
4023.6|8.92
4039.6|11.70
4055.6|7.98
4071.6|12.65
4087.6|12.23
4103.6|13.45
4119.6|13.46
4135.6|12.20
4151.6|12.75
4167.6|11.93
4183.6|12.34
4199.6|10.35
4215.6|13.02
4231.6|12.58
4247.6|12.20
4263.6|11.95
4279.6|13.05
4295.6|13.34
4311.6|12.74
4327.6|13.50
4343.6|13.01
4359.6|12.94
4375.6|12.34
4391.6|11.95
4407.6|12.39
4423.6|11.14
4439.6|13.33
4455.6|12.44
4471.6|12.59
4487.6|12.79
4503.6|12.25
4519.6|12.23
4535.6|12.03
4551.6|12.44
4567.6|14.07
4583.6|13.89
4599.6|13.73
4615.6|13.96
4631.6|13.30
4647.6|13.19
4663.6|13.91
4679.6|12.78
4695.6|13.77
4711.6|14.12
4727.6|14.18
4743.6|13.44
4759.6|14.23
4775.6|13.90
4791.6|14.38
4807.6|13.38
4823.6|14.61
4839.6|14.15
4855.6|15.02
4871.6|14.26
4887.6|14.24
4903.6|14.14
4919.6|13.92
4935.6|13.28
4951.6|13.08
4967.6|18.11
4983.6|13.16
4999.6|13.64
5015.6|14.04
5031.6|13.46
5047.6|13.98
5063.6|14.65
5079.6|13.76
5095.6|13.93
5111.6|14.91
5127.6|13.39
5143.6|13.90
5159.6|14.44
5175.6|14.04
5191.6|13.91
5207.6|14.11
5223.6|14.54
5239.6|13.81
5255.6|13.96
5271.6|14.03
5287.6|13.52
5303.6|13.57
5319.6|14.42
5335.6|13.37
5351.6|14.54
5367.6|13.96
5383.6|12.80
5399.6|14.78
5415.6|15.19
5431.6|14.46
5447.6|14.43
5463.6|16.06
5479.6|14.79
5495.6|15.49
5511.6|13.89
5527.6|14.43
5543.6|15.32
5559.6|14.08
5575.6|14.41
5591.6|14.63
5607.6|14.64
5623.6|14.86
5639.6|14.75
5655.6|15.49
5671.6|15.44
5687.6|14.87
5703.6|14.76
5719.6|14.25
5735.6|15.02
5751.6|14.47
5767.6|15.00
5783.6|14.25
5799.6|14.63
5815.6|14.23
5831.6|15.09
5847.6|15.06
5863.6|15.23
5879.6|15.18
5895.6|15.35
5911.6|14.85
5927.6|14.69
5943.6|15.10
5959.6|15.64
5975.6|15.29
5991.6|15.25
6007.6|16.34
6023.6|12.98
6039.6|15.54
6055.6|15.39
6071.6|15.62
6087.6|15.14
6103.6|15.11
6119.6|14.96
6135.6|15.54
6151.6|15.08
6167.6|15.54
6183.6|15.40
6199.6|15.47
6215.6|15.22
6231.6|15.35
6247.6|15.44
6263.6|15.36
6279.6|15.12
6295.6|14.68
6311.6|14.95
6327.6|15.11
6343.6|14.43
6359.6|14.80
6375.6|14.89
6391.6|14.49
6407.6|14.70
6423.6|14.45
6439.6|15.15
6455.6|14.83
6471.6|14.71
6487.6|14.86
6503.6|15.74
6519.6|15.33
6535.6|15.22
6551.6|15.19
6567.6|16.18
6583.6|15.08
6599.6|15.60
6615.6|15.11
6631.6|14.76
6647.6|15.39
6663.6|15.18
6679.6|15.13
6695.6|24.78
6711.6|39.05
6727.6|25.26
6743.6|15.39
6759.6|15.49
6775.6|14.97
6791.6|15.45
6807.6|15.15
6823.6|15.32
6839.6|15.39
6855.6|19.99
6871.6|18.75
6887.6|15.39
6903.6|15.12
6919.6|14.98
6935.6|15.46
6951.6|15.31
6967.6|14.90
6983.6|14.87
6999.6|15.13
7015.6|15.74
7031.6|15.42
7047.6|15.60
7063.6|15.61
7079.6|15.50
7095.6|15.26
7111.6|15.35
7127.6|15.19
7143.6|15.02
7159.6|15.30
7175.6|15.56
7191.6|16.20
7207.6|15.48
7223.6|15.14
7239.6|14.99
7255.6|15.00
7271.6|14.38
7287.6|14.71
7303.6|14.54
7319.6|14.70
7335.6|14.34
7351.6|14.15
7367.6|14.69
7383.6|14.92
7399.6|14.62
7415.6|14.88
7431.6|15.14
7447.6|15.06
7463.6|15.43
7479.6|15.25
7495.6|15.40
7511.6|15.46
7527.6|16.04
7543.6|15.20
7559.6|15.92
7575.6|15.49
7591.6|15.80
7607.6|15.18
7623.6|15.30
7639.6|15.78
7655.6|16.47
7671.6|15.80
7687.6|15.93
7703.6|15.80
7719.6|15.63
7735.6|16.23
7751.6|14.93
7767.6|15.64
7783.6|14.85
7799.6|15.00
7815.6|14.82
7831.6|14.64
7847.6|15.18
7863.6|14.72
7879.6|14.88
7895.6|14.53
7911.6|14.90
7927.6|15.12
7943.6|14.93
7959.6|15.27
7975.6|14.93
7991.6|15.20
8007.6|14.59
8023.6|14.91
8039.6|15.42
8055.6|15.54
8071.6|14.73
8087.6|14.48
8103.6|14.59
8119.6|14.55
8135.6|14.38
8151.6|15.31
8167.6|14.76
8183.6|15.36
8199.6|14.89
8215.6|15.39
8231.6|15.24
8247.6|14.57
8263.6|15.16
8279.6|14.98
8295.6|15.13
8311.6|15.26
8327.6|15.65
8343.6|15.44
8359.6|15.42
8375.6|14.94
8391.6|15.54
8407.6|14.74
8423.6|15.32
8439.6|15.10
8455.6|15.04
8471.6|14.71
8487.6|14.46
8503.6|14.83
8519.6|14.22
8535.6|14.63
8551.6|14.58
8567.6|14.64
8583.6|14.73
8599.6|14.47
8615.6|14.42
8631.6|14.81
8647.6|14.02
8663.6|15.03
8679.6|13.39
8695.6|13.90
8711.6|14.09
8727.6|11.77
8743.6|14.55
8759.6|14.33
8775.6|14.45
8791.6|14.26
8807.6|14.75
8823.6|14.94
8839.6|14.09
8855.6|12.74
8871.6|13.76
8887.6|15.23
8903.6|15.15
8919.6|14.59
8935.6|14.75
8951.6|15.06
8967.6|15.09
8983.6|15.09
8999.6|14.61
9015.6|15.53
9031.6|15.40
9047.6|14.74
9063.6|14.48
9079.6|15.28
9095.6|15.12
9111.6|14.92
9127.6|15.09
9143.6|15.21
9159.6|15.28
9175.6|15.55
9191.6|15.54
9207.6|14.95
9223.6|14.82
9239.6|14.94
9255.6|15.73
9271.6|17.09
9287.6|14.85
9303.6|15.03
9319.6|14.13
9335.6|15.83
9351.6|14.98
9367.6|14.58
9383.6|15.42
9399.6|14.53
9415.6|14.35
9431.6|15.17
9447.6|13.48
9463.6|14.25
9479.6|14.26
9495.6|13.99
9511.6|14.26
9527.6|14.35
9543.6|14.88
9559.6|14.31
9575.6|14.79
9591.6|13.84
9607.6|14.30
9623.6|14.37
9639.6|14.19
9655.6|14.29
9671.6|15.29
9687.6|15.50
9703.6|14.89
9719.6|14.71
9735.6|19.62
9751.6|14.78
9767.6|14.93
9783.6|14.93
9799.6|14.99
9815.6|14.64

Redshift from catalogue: 0.02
